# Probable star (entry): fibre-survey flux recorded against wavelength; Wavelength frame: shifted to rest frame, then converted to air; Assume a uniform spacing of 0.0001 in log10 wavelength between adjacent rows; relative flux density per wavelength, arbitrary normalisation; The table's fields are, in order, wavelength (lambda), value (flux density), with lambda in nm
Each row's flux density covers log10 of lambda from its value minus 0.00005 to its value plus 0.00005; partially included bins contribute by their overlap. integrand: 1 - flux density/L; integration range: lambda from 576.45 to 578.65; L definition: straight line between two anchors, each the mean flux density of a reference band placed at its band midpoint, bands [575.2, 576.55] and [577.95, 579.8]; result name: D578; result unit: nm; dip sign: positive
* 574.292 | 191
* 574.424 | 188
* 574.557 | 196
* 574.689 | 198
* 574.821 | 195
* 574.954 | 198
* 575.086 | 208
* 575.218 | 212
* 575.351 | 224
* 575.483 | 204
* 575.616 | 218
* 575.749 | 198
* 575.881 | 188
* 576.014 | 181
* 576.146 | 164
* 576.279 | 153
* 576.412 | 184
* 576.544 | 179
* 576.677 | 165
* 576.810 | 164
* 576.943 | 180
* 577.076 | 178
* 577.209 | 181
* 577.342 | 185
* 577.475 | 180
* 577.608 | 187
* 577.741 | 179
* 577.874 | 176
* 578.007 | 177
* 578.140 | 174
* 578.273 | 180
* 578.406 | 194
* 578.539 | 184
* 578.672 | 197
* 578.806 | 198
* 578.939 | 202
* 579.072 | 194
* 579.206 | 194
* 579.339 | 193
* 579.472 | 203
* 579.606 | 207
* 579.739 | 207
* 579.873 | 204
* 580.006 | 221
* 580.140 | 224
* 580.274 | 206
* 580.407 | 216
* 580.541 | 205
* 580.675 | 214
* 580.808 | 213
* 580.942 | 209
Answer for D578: 0.15 nm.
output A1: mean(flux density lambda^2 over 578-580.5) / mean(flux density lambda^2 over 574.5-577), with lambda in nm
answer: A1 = 1.06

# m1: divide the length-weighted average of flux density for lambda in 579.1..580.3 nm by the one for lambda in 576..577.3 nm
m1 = 1.2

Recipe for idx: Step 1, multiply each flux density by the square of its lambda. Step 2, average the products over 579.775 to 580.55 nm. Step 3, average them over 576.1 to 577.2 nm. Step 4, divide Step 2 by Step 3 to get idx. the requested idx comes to 1.26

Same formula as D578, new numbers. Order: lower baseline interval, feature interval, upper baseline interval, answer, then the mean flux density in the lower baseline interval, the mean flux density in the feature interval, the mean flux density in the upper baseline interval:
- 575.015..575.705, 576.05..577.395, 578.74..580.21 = 0.23 nm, 213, 173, 204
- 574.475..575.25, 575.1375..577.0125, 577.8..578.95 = 0.08 nm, 200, 187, 186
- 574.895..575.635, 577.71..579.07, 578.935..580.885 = 0.14 nm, 210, 187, 207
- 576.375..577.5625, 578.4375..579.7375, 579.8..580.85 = 0.02 nm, 177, 197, 213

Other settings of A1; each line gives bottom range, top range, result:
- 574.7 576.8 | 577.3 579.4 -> 0.99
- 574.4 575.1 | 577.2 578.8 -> 0.94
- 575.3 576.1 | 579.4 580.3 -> 1.06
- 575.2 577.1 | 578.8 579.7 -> 1.09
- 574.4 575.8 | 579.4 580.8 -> 1.05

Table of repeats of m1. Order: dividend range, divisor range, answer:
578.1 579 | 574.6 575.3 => 0.94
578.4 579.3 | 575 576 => 0.95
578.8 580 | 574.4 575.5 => 0.99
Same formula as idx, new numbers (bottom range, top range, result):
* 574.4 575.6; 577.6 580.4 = 0.98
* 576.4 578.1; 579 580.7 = 1.17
